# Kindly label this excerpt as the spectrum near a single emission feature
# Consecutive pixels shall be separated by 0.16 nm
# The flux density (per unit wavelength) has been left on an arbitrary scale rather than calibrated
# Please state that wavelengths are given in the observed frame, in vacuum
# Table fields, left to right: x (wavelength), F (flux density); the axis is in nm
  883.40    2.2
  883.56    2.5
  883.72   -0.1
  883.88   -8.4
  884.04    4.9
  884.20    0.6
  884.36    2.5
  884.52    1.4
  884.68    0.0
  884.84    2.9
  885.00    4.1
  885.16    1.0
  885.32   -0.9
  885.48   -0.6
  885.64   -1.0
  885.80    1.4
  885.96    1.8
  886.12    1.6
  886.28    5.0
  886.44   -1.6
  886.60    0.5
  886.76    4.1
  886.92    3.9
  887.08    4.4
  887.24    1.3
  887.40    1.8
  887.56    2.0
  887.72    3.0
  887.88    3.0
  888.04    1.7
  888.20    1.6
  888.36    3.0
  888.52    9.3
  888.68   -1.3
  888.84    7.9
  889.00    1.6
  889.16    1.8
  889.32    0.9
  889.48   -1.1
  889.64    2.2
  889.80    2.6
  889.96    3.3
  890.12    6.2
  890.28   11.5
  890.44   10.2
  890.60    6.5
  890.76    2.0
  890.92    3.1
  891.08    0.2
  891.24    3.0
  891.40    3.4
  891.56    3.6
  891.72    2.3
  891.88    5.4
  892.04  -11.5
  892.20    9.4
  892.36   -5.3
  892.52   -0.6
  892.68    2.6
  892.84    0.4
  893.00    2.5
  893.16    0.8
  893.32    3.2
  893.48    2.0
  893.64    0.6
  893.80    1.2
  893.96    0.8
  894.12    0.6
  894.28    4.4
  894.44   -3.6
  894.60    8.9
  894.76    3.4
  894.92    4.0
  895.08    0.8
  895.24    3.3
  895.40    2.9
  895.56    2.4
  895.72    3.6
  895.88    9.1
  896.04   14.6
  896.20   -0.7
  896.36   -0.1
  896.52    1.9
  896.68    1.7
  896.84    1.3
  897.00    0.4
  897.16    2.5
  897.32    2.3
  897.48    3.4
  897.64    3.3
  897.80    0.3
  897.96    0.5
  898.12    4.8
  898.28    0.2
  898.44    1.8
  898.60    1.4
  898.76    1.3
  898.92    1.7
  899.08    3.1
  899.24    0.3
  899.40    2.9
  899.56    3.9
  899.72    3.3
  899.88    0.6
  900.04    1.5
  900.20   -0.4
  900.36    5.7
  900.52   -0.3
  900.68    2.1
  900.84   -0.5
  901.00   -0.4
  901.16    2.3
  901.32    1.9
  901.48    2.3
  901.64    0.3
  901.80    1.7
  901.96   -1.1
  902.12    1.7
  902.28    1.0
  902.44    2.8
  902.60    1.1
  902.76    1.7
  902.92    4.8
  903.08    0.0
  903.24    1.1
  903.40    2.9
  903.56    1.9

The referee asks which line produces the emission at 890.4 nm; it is Hgamma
